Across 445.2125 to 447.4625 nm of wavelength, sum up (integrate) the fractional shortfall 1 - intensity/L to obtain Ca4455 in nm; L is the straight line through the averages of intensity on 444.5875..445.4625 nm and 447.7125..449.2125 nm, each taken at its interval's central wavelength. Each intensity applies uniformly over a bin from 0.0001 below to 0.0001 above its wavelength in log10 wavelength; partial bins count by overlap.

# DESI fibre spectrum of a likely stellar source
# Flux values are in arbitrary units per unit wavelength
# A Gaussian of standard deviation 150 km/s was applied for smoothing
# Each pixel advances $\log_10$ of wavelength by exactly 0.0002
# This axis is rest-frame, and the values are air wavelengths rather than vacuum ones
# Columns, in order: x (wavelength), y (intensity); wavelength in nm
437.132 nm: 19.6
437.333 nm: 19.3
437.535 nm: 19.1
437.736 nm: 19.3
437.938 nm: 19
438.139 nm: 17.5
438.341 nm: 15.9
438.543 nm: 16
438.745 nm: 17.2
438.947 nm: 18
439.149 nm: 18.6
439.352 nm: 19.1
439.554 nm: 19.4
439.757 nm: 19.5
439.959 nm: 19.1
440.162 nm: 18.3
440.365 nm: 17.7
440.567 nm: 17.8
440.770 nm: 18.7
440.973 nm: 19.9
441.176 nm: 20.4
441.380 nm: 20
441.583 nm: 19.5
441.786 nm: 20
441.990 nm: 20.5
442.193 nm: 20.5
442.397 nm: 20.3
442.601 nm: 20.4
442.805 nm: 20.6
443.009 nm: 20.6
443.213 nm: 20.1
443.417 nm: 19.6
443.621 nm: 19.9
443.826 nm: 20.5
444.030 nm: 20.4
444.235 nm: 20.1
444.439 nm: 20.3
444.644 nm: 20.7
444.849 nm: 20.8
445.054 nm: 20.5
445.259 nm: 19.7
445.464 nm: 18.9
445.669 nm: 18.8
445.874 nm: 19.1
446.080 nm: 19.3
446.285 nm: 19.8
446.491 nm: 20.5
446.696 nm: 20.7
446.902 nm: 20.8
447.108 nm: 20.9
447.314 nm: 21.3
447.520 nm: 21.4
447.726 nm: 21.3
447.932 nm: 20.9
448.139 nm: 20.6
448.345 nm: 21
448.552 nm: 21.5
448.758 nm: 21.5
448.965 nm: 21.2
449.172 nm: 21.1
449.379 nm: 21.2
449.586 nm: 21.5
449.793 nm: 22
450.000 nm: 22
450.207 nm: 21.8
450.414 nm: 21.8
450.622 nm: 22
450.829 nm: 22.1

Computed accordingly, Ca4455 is 0.06 nm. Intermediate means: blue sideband 20.2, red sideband 21.1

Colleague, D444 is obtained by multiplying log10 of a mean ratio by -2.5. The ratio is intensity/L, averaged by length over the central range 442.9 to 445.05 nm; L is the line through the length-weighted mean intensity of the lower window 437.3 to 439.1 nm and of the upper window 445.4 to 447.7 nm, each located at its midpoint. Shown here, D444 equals -0.04 mag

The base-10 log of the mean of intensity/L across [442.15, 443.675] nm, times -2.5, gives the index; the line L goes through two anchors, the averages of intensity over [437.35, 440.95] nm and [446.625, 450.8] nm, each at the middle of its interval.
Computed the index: -0.04 mag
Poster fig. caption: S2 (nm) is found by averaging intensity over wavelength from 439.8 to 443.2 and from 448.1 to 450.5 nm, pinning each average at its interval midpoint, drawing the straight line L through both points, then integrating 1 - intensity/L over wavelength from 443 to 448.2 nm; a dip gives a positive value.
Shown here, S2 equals 0.08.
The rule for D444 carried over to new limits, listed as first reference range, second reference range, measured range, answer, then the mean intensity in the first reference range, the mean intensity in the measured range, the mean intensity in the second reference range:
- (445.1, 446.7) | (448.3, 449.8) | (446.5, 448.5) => -0.03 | 19.6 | 21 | 21.3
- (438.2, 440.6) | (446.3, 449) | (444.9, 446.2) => 0.04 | 18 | 19.4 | 21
